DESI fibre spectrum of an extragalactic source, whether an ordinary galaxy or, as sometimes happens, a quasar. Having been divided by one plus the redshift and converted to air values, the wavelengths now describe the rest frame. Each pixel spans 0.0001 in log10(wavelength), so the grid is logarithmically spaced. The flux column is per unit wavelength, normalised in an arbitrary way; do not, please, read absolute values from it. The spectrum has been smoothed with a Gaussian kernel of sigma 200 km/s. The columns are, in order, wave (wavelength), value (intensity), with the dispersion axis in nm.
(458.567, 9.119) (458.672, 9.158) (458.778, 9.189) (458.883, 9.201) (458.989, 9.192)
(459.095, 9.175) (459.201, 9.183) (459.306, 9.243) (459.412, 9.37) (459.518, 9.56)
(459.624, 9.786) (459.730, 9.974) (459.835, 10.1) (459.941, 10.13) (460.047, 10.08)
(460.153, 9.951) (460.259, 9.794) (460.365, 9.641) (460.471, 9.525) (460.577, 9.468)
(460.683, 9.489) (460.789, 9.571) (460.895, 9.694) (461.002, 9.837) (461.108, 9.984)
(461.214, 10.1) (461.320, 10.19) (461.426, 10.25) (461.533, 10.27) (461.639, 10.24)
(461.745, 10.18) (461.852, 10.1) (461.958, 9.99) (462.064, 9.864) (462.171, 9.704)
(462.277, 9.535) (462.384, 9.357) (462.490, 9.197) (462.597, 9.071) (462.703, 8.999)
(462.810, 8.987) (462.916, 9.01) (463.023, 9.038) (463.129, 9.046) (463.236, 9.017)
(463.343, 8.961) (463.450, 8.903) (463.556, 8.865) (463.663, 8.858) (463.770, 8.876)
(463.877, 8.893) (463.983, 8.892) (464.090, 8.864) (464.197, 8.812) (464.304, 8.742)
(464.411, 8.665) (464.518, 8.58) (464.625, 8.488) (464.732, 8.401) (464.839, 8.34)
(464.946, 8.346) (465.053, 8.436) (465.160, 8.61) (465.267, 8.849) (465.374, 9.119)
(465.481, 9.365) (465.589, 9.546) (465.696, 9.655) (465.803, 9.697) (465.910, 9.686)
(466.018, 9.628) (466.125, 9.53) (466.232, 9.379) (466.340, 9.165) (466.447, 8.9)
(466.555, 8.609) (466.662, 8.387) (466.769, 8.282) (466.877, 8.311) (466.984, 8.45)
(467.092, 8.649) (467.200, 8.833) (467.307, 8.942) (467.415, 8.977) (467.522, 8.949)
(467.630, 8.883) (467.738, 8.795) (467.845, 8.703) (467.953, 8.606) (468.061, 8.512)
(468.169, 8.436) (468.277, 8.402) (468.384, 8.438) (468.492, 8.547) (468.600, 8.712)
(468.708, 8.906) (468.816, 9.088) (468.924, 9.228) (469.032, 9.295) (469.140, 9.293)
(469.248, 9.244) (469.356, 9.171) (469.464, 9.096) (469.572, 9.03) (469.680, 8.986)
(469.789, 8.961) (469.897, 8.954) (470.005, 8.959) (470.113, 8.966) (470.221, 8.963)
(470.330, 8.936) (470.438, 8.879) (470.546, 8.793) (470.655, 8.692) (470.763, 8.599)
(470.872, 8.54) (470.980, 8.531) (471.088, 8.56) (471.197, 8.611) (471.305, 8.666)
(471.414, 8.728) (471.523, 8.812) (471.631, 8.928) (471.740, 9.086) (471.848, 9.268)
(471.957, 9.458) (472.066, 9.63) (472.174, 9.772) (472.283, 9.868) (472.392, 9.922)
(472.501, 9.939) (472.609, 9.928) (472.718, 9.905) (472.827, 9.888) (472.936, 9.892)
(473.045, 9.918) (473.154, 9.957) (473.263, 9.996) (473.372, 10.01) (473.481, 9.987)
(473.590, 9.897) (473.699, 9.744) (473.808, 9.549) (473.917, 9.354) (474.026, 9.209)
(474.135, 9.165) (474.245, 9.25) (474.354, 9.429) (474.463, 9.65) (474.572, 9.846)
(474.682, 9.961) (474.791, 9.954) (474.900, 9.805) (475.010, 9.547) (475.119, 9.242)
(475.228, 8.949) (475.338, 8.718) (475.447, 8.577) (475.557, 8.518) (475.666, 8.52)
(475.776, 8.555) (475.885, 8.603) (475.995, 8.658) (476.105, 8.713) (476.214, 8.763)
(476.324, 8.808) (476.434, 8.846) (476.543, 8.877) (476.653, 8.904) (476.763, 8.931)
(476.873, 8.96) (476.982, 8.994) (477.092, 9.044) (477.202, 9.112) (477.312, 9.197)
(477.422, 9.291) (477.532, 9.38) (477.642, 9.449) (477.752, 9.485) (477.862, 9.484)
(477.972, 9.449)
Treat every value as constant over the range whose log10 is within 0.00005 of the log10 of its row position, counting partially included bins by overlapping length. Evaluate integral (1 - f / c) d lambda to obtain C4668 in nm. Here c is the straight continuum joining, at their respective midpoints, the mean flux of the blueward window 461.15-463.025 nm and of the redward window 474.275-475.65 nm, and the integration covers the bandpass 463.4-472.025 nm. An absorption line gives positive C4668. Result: 0.596 nm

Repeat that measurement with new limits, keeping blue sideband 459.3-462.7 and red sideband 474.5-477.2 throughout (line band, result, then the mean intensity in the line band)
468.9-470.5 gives 0.047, 9.06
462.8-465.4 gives 0.229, 8.78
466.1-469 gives 0.211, 8.76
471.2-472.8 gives -0.033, 9.41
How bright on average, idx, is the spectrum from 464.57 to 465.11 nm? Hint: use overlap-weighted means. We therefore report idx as 8.41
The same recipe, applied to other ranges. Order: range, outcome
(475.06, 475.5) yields 8.89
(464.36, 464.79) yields 8.53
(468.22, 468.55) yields 8.48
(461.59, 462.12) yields 10.1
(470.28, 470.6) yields 8.89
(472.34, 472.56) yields 9.96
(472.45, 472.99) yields 9.92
